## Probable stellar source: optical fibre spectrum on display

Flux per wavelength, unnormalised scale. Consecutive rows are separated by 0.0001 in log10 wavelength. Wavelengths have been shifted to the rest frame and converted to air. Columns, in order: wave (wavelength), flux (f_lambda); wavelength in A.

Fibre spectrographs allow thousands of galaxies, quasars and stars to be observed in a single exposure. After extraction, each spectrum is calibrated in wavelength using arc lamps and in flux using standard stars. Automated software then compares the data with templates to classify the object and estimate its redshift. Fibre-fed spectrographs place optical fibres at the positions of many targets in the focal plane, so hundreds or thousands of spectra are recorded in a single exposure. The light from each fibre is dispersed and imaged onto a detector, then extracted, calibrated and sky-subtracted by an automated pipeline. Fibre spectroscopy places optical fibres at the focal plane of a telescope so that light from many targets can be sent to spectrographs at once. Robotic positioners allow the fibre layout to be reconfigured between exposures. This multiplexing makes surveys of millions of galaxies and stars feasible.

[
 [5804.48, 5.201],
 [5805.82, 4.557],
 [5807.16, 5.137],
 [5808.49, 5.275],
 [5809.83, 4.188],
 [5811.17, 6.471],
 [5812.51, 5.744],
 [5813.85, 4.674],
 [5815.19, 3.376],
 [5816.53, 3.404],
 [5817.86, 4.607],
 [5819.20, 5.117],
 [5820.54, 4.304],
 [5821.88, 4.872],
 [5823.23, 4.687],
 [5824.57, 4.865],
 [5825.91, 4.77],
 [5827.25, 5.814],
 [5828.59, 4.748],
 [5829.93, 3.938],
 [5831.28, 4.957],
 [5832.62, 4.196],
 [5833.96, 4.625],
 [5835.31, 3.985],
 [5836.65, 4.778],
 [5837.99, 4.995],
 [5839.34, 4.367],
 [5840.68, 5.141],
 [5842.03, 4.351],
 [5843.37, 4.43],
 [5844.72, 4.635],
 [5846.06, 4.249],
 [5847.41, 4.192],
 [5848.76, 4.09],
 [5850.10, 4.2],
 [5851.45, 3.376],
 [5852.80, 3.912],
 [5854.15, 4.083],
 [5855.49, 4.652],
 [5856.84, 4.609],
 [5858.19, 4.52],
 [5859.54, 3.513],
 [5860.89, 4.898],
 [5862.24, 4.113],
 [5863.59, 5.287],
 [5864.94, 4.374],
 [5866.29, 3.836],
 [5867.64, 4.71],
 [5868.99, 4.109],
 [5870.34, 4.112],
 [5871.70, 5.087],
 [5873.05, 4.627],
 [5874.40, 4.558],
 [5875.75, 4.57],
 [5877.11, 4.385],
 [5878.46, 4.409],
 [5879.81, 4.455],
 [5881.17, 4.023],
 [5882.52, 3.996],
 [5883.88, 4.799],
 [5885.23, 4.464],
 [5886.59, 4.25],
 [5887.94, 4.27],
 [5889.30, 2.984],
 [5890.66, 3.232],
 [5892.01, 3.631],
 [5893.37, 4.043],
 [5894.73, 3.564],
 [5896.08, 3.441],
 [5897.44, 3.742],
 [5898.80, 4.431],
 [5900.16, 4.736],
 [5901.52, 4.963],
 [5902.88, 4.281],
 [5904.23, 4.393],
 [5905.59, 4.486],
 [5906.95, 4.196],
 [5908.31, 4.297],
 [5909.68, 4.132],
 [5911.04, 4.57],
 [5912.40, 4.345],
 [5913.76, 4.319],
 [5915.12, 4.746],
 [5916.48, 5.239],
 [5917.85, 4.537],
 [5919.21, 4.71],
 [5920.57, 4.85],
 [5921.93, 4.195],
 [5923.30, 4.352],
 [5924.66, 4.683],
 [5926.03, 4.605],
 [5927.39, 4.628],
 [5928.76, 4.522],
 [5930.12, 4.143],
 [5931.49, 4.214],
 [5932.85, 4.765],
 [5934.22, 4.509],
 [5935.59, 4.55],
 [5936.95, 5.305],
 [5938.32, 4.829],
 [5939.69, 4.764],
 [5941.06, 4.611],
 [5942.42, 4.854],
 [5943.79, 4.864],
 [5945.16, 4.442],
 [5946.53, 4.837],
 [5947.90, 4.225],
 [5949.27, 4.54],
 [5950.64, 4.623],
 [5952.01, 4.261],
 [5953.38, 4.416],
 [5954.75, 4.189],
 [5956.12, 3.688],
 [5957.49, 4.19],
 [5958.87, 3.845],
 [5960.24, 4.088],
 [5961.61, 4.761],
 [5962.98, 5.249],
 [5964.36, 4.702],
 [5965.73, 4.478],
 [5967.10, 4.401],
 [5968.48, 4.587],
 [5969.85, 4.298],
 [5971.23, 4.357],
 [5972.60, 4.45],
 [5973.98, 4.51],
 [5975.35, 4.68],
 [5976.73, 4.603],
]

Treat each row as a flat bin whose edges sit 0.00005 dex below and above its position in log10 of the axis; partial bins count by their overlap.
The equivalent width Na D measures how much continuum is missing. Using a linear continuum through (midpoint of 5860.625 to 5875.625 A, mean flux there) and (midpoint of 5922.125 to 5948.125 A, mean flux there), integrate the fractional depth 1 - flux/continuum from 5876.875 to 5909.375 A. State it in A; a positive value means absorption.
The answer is 2.9 A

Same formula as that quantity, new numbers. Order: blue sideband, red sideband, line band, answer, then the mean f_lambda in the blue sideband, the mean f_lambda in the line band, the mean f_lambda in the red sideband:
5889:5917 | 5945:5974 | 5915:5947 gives -2.6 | 4.19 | 4.65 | 4.41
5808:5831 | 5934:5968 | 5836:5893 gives 4.4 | 4.75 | 4.31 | 4.53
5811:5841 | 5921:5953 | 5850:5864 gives 1.1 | 4.68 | 4.27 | 4.58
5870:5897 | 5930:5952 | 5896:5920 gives -0.5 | 4.14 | 4.45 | 4.63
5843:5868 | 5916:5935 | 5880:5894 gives 1.3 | 4.29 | 3.98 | 4.56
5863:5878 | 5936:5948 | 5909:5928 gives 0.5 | 4.51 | 4.57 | 4.77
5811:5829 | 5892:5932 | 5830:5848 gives 0.7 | 4.77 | 4.51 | 4.38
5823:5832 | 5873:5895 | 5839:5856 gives 1.1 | 4.83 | 4.28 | 4.13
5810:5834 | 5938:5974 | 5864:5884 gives 1.0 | 4.72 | 4.4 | 4.48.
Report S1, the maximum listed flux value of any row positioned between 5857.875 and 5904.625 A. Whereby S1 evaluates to 5.287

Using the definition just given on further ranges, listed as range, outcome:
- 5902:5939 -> 5.305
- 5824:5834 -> 5.814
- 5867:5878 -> 5.087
